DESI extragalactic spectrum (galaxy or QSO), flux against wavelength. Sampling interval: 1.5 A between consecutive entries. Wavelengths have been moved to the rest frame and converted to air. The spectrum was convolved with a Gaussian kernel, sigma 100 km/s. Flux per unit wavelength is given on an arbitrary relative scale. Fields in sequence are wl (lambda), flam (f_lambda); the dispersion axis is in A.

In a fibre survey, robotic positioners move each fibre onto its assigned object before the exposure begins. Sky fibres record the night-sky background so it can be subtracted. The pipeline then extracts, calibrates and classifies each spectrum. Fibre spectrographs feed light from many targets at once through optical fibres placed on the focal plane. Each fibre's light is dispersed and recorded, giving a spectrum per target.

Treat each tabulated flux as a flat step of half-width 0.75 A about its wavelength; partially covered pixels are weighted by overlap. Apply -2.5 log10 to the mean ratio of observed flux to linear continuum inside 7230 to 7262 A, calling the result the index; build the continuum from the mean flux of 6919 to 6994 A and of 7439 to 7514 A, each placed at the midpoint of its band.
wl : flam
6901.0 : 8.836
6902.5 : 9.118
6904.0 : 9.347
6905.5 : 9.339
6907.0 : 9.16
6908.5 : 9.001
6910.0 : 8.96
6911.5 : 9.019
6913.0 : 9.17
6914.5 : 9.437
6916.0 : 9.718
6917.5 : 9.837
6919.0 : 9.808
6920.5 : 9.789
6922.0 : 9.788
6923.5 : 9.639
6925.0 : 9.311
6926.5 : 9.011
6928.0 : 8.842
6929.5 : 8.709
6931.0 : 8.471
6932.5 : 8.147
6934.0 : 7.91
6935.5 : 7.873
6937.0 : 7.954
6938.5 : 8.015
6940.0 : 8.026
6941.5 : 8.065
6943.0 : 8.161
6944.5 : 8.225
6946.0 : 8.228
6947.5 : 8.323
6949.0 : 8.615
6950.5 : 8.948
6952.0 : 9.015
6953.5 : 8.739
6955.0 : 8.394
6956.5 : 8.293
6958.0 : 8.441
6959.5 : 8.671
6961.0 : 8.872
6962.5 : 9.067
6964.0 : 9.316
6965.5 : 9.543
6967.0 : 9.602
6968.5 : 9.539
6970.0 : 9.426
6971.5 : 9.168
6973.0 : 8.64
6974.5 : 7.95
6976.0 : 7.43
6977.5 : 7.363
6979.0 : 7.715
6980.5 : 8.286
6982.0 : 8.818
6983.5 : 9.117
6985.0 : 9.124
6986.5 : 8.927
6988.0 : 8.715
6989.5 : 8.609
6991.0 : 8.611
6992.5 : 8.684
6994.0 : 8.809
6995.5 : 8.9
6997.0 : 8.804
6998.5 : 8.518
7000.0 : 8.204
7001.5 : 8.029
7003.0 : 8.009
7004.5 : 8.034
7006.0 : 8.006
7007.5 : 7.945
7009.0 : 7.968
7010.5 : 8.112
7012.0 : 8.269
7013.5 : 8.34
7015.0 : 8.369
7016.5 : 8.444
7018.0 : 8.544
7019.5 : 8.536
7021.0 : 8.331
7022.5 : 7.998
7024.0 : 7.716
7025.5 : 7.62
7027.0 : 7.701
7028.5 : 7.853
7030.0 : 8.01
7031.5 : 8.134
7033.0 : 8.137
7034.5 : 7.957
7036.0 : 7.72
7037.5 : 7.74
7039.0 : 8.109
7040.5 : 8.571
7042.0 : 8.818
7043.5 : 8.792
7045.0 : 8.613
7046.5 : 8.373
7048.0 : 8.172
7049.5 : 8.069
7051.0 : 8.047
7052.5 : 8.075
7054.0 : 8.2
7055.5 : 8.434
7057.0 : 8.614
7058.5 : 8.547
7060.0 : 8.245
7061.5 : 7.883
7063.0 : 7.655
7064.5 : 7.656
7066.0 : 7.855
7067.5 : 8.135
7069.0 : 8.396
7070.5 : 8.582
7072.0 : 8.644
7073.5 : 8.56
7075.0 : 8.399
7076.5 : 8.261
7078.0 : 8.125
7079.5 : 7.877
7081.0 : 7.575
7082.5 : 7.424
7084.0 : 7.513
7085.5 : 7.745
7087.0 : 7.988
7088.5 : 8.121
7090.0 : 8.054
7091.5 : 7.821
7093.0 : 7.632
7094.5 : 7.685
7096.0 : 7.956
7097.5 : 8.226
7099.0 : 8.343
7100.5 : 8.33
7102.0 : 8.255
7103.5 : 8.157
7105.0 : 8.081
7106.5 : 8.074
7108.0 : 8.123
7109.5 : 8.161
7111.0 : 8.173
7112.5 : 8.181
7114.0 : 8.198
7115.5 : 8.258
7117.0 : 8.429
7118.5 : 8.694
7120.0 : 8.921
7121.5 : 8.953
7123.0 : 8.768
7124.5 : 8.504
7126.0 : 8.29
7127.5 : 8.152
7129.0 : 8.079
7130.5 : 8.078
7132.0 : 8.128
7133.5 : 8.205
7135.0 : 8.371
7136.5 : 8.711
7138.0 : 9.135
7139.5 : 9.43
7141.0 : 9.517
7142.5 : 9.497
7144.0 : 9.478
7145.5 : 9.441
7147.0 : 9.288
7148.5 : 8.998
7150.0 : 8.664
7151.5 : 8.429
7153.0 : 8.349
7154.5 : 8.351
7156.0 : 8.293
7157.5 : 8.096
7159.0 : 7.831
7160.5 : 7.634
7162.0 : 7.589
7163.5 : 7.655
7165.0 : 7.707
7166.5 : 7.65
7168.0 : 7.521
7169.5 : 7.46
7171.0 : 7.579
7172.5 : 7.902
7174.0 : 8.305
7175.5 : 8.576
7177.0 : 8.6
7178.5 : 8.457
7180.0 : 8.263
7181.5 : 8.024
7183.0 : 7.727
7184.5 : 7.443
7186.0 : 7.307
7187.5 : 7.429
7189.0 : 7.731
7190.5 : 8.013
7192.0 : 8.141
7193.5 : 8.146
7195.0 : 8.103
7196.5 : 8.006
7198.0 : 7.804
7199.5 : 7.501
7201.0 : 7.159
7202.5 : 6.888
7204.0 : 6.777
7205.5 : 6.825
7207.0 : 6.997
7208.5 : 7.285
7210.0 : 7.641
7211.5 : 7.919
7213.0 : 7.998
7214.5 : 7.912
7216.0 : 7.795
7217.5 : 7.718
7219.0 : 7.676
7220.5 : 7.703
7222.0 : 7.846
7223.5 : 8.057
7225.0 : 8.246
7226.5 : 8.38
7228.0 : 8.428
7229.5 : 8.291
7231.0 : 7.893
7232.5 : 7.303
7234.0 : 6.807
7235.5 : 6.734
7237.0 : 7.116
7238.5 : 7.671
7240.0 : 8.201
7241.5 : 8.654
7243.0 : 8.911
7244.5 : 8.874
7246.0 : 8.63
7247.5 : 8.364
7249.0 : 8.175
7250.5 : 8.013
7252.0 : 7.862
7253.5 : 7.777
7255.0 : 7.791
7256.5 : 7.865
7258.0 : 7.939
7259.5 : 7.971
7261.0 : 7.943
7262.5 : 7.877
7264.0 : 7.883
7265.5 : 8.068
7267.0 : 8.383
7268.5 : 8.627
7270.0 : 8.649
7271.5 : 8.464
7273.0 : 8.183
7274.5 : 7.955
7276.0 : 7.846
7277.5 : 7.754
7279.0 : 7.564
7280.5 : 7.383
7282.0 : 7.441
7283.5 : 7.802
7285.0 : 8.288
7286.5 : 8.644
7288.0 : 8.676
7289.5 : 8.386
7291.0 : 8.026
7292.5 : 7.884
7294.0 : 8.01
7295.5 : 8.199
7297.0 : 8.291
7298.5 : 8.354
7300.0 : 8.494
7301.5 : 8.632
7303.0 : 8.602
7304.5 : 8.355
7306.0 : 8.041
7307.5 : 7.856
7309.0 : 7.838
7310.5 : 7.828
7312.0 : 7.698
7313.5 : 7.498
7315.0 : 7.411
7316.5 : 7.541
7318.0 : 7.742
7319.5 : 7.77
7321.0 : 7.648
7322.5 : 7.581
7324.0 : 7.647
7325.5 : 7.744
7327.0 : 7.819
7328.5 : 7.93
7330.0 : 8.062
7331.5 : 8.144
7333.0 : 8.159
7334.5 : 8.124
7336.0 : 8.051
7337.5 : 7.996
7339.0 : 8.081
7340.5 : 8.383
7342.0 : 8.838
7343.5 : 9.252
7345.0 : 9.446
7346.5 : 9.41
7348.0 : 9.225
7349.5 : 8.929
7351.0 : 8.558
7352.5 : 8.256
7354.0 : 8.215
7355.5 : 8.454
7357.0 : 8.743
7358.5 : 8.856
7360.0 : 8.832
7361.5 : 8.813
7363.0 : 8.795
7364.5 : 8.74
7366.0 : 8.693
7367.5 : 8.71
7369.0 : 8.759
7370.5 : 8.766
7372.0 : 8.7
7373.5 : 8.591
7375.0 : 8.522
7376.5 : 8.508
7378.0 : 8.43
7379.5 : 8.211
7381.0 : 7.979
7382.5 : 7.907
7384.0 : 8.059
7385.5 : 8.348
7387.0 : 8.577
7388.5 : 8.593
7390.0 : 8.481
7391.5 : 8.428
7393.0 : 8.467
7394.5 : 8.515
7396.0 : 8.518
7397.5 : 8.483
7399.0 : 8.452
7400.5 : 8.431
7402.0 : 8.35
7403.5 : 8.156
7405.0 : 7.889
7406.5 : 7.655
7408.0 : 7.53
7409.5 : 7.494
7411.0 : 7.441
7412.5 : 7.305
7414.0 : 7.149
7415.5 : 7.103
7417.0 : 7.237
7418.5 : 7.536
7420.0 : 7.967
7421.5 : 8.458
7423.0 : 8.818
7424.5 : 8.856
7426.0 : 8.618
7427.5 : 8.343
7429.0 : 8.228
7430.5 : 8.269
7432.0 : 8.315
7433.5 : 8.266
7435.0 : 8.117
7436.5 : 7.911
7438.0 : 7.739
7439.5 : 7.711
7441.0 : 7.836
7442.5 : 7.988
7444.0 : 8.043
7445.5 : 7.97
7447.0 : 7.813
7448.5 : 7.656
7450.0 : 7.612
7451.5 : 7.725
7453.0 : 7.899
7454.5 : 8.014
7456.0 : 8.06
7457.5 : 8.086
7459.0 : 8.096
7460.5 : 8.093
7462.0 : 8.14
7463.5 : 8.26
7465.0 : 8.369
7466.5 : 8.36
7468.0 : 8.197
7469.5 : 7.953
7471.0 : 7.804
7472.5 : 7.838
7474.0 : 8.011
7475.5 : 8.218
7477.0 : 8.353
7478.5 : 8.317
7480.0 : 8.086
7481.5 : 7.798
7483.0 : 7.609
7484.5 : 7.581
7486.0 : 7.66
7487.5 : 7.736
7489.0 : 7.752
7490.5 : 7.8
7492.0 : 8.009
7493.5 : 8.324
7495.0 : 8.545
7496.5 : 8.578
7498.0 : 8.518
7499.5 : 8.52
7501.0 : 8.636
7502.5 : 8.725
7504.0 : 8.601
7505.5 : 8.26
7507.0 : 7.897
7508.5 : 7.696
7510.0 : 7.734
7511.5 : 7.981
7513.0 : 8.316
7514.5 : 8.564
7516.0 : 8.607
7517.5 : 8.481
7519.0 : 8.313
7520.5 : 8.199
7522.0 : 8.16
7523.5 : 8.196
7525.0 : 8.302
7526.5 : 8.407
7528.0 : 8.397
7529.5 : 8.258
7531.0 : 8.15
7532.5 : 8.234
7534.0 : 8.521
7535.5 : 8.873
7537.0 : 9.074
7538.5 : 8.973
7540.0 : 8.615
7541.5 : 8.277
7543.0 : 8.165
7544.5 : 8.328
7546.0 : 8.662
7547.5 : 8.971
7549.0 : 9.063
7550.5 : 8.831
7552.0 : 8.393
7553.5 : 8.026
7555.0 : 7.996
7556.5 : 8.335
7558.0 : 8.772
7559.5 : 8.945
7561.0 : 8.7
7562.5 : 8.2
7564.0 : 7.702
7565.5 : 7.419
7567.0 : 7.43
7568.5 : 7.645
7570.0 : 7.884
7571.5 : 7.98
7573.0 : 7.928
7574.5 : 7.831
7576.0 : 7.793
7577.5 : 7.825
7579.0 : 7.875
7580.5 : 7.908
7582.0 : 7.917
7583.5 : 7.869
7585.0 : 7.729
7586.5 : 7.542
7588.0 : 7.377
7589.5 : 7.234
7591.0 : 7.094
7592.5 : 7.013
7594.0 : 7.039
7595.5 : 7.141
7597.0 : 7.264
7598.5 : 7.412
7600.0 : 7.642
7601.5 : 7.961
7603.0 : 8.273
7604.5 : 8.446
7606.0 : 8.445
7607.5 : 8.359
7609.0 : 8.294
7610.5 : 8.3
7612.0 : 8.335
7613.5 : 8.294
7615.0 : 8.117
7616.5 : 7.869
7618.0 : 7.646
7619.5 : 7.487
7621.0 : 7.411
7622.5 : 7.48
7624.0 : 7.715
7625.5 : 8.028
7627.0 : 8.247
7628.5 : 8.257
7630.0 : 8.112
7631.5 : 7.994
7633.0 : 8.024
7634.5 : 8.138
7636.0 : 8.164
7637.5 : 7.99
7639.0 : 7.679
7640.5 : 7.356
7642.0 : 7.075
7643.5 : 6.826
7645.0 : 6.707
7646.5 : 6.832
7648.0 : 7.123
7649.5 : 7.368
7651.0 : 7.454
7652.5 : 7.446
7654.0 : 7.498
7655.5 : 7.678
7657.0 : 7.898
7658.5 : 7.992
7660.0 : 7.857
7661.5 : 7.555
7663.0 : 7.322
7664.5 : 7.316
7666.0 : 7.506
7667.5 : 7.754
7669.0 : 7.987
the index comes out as 0.05 mag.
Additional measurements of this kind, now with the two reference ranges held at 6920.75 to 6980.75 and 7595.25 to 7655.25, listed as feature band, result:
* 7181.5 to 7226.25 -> 0.09 mag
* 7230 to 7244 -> 0.07 mag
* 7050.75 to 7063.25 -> 0.03 mag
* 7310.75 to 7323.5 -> 0.07 mag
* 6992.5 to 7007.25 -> 0.02 mag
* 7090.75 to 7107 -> 0.05 mag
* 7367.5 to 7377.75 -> -0.07 mag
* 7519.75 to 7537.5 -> -0.07 mag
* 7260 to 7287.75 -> 0.02 mag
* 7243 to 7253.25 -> -0.01 mag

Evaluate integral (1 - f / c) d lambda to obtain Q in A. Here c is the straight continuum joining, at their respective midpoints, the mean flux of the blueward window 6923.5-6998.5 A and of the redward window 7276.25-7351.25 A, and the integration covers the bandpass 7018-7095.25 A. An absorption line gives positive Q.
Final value 3.5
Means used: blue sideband 8.61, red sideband 8.14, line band 8.1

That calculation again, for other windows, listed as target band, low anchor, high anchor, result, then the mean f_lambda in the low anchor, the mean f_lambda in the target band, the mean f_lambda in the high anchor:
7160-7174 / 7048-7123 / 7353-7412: 0.9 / 8.16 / 7.67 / 8.38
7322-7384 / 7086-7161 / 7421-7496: -2.2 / 8.41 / 8.46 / 8.07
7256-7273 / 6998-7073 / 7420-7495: -0.1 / 8.17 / 8.16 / 8.06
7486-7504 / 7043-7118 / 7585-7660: -1.1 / 8.13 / 8.27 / 7.7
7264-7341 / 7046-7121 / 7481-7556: 1.8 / 8.14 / 8.03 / 8.31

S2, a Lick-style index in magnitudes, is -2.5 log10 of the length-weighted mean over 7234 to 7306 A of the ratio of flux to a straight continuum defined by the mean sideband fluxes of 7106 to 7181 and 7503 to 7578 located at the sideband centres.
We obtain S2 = 0.03 mag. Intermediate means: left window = 8.38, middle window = 8.1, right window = 8.28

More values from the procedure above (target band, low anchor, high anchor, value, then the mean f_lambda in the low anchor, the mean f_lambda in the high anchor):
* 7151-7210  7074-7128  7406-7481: 0.046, 8.15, 7.98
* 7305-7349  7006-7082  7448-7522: 0.005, 8.17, 8.12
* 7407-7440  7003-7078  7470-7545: 0.041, 8.19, 8.24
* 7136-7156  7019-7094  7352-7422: -0.109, 8.1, 8.26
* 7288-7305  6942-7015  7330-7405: 0.028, 8.55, 8.52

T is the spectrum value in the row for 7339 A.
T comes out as 8.081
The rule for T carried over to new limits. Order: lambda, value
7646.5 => 6.832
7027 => 7.701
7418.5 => 7.536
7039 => 8.109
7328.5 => 7.93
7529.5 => 8.258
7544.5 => 8.328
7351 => 8.558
